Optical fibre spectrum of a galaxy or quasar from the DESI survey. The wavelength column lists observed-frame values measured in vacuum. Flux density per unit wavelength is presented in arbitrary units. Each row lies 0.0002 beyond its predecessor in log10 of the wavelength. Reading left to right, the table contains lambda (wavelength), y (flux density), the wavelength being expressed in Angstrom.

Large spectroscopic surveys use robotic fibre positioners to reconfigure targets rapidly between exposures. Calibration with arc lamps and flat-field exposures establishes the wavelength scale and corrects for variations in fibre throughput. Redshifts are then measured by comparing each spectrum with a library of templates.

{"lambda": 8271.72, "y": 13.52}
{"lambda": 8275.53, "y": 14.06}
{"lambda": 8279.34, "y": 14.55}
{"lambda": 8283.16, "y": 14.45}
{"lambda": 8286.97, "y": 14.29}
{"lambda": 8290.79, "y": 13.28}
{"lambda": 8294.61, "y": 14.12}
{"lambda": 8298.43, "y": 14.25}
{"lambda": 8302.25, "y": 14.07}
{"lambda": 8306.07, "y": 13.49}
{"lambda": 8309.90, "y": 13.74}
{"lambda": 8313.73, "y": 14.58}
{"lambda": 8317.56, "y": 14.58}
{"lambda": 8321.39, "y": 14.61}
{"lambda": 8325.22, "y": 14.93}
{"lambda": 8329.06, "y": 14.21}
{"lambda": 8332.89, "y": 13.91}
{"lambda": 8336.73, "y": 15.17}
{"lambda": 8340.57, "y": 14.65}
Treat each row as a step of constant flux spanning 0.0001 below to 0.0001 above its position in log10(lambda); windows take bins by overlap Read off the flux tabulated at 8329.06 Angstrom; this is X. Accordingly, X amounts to 14.21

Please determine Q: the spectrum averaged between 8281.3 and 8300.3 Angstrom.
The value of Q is 14.1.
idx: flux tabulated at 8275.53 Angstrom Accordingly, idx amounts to 14.06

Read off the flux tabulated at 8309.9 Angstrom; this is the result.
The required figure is 13.74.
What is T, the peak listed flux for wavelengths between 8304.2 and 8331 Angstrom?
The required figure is 14.93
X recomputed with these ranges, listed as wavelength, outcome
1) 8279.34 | 14.55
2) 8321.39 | 14.61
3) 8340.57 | 14.65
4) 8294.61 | 14.12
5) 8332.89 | 13.91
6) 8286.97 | 14.29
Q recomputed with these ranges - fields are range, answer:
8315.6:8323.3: 14.6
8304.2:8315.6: 13.9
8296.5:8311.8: 13.9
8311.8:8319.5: 14.6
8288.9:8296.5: 13.7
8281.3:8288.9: 14.4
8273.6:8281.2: 14.3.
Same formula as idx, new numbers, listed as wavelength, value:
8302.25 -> 14.07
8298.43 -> 14.25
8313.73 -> 14.58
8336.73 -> 15.17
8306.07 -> 13.49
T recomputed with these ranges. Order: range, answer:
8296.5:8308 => 14.25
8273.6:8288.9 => 14.55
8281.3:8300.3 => 14.45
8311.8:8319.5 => 14.58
